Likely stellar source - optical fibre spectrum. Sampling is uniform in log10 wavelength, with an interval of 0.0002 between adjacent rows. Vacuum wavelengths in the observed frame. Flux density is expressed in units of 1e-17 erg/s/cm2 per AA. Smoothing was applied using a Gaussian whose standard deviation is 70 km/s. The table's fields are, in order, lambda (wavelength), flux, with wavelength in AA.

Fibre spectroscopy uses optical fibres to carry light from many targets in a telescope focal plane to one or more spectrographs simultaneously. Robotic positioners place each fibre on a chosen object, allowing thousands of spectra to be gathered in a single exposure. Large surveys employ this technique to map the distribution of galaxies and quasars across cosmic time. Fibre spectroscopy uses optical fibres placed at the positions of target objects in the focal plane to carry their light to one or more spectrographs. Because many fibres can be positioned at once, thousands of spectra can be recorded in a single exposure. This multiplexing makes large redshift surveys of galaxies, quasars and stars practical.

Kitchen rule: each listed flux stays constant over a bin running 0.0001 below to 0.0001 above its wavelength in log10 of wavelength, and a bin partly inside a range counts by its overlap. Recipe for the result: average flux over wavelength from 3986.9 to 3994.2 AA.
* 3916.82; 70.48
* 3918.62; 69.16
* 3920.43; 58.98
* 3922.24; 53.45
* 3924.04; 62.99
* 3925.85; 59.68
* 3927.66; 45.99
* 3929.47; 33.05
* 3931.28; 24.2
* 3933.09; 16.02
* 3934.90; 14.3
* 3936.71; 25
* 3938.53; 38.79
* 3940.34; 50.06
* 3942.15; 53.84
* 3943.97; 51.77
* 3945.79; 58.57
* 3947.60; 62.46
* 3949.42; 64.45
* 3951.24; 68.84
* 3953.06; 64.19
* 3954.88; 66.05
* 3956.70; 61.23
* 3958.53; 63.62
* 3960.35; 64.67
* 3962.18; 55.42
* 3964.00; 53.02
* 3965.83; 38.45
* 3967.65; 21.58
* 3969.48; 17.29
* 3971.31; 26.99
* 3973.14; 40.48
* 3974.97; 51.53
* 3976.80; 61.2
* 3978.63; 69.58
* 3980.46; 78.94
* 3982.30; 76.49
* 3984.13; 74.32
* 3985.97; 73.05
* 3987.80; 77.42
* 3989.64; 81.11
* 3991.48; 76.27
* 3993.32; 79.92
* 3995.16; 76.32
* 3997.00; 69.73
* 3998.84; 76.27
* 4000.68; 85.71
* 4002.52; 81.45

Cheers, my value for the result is 78.6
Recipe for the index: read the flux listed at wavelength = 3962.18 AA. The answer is 55.42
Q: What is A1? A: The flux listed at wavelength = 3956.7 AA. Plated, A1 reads 61.23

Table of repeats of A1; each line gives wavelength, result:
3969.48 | 17.29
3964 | 53.02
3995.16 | 76.32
